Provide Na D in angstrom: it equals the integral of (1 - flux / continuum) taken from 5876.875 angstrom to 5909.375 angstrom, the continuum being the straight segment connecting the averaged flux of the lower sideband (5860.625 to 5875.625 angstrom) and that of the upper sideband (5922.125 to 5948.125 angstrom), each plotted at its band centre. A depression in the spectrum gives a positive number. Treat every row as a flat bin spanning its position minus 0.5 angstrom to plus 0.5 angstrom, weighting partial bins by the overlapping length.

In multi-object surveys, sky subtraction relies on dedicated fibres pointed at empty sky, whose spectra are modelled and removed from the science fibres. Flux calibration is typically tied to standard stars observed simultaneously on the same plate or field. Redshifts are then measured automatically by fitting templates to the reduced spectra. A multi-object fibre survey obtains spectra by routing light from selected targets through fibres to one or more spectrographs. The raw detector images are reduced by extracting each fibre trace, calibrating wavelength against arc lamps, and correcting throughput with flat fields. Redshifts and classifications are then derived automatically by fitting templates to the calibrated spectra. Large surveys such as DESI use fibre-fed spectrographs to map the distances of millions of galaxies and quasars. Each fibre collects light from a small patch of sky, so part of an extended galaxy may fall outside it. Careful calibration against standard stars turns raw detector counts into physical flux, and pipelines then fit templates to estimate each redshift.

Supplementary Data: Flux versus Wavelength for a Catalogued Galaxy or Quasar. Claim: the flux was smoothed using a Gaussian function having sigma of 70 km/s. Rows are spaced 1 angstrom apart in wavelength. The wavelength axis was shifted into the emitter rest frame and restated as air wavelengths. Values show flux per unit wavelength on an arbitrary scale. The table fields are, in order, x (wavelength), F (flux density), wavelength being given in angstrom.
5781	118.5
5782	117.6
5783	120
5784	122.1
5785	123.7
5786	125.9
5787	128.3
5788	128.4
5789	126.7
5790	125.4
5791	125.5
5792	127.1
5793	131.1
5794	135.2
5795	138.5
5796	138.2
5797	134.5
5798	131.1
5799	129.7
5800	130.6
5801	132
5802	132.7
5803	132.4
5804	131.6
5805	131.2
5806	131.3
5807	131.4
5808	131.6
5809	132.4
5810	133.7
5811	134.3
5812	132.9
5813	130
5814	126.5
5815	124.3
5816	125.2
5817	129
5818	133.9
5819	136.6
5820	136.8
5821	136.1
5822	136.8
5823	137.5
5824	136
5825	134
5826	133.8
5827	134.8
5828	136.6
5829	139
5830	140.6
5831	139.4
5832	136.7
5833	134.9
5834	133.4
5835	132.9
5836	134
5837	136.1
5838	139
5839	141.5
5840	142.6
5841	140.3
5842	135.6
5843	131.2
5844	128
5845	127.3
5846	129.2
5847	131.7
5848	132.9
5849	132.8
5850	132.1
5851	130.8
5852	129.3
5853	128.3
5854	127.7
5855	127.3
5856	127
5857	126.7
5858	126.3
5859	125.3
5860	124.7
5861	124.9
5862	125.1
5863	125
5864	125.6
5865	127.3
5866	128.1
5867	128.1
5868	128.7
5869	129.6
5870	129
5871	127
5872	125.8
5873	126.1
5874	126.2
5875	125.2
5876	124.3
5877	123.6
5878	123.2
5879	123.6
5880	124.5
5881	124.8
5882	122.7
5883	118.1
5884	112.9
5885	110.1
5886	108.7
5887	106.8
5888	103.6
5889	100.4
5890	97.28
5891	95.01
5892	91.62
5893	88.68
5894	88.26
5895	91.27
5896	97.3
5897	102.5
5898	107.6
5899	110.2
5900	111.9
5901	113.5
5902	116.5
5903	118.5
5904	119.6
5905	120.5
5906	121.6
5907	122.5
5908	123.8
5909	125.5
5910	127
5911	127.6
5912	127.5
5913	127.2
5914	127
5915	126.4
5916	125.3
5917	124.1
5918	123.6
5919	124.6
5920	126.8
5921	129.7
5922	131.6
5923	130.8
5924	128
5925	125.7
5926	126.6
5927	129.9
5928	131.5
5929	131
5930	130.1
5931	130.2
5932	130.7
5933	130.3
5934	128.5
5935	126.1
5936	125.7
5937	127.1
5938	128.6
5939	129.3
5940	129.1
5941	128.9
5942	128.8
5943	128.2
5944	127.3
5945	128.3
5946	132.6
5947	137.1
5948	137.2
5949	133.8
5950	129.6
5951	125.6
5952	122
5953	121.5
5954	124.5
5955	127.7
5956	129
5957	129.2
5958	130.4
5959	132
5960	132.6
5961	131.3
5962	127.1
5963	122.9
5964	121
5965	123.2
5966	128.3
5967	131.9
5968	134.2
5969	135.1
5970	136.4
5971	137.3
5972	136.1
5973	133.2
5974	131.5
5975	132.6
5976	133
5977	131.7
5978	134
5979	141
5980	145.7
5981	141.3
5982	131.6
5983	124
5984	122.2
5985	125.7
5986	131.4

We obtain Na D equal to 4.3 angstrom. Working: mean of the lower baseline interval 127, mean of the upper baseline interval 129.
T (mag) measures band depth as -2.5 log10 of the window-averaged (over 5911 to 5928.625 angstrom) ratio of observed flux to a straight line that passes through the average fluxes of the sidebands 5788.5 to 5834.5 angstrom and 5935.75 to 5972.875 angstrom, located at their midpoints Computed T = 0.02 mag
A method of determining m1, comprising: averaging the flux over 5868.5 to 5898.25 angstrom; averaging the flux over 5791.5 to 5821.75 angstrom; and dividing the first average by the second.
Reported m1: 0.9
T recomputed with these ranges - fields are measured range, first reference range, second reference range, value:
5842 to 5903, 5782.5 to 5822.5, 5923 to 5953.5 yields 0.090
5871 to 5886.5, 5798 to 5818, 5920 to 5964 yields 0.072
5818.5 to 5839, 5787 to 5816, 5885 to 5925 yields -0.079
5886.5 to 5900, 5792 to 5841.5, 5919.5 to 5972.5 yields 0.307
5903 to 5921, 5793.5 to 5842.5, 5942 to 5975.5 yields 0.057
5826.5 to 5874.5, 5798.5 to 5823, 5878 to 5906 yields -0.090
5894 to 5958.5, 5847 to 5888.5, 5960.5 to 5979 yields 0.034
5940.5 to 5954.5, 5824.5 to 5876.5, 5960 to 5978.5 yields 0.018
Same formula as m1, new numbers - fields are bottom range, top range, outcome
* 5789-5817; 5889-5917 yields 0.86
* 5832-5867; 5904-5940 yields 0.97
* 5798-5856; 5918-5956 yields 0.97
